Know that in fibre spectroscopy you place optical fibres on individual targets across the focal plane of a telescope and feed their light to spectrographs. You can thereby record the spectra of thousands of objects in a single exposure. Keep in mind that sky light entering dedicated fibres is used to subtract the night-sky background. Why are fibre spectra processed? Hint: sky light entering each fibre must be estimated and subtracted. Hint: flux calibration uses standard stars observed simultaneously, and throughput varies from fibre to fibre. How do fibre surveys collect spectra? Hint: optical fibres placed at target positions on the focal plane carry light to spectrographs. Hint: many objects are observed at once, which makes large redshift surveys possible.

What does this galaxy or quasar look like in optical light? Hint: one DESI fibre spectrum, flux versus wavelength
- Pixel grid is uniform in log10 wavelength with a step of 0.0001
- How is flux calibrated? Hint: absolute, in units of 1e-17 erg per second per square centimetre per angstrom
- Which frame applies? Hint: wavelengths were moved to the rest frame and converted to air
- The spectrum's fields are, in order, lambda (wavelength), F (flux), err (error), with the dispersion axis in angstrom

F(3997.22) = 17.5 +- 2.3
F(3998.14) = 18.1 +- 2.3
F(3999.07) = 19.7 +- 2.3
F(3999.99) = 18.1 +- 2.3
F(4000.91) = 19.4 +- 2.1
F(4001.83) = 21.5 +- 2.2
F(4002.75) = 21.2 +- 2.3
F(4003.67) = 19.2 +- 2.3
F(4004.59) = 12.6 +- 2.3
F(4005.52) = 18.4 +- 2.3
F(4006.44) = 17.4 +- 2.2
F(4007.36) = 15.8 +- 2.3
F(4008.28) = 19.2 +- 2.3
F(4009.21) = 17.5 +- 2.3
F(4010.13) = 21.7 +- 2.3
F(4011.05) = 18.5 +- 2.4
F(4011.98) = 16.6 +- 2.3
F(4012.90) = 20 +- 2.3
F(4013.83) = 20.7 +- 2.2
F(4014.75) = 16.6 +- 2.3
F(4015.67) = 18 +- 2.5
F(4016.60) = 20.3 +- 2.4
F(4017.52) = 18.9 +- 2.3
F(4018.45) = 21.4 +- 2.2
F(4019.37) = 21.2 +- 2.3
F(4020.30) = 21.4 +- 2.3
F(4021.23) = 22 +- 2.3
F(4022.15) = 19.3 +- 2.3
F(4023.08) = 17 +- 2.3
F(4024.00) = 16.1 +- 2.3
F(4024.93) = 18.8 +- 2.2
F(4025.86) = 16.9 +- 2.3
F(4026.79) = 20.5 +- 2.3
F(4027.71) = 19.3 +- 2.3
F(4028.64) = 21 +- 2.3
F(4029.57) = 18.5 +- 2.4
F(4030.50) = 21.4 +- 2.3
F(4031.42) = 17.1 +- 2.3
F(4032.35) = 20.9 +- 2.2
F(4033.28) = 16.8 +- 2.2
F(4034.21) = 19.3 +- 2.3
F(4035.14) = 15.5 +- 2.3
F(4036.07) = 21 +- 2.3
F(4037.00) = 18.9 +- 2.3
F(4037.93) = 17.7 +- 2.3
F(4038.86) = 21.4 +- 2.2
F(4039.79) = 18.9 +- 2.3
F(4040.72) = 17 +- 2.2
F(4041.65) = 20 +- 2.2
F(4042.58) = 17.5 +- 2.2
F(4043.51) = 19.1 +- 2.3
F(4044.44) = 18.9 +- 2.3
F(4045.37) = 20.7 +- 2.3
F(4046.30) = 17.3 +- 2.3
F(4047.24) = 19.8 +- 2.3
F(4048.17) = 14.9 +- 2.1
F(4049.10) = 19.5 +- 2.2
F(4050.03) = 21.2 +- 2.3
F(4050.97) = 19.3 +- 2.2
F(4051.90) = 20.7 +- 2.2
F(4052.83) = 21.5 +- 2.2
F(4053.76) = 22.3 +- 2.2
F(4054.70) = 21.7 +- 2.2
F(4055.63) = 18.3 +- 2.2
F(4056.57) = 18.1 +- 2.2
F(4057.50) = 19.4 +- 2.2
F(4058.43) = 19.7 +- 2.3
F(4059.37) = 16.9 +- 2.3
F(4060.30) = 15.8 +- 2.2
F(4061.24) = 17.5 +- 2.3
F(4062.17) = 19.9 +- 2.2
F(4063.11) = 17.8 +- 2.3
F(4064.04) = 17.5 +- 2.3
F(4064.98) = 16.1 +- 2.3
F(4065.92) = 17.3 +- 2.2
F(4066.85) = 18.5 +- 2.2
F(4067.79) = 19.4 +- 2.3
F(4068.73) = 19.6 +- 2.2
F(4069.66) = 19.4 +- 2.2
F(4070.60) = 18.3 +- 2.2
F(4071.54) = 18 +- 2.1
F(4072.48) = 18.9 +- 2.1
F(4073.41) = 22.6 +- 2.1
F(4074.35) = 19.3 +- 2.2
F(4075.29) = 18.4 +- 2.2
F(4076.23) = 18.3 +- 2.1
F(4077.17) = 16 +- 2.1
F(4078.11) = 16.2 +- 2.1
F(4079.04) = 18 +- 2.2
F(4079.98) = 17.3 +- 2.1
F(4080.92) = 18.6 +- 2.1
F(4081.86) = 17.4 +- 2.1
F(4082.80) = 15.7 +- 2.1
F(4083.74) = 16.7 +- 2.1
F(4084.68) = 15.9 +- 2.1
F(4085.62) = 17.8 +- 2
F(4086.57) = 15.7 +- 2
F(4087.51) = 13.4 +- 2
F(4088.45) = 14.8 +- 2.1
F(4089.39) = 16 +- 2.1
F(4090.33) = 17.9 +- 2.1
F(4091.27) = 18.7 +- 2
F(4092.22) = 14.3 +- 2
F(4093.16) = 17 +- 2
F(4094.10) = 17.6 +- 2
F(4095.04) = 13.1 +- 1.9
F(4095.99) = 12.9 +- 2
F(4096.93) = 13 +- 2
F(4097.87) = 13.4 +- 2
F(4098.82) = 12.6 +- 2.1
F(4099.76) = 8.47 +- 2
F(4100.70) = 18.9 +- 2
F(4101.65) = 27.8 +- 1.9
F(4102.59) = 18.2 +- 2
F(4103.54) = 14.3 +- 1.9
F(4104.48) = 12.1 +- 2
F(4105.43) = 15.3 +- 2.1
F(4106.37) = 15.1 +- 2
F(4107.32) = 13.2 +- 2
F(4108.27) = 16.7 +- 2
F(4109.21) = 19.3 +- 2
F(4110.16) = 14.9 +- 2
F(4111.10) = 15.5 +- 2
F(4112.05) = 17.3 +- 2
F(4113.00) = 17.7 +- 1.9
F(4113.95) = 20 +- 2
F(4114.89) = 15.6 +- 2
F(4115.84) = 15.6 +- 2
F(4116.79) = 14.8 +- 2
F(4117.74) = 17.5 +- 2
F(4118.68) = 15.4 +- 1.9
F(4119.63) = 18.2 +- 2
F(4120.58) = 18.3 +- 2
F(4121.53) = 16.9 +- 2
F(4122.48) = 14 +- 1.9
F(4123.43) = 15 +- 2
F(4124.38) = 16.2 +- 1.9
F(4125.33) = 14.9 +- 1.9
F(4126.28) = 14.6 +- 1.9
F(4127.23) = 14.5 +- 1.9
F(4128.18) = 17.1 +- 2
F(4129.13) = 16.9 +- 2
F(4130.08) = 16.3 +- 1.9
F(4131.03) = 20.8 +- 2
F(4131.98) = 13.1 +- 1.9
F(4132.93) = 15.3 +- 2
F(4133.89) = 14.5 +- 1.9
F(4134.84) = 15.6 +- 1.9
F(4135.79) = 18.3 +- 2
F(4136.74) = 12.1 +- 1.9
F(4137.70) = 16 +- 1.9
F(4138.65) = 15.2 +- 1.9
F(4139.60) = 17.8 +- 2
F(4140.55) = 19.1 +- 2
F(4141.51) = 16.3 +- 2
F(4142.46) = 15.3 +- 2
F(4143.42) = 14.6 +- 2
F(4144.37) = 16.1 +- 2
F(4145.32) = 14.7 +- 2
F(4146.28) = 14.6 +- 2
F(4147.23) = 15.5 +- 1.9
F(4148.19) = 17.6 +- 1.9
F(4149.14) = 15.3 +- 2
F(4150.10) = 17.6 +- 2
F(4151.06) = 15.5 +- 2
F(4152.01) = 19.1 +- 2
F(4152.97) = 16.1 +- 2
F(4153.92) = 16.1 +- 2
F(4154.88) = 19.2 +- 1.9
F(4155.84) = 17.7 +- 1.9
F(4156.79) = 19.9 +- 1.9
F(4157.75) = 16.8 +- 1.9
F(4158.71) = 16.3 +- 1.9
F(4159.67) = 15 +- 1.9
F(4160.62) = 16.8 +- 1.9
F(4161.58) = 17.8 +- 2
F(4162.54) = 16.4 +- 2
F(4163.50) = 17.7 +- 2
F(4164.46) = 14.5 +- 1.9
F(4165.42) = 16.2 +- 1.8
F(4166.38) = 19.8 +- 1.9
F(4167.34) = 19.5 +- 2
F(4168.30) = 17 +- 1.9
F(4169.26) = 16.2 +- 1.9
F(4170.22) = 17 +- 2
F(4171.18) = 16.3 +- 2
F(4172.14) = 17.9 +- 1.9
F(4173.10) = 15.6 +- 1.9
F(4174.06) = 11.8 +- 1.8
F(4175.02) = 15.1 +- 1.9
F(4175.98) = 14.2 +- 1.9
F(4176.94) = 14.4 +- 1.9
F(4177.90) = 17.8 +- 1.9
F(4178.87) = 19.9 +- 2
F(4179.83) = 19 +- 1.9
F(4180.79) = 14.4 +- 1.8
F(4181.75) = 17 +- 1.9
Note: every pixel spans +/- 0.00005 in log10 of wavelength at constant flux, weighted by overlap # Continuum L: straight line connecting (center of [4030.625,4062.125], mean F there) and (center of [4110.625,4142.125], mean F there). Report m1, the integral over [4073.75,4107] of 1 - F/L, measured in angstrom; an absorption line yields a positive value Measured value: 2.5 angstrom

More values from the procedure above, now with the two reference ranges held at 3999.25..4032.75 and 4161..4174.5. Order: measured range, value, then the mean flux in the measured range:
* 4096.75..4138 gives 3.6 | 16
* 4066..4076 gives -0.5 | 19.1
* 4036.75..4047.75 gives -0.2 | 18.9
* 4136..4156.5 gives 0.8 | 16.3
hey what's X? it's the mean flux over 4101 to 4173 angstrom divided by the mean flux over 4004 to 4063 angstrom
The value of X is 0.9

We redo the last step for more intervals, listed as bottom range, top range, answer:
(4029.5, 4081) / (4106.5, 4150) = 0.86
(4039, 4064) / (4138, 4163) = 0.88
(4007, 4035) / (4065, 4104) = 0.89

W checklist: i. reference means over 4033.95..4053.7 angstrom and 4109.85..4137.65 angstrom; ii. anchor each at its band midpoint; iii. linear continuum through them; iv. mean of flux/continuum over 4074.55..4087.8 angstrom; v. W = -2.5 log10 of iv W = 0.05 mag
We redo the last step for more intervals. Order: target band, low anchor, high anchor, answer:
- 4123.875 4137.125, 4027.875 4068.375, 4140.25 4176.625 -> 0.090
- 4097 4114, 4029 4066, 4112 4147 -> 0.060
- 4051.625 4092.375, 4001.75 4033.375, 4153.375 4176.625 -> 0.008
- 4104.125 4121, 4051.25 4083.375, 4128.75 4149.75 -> 0.042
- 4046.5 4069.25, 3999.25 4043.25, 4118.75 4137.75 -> -0.057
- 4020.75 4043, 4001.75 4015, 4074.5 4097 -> -0.064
